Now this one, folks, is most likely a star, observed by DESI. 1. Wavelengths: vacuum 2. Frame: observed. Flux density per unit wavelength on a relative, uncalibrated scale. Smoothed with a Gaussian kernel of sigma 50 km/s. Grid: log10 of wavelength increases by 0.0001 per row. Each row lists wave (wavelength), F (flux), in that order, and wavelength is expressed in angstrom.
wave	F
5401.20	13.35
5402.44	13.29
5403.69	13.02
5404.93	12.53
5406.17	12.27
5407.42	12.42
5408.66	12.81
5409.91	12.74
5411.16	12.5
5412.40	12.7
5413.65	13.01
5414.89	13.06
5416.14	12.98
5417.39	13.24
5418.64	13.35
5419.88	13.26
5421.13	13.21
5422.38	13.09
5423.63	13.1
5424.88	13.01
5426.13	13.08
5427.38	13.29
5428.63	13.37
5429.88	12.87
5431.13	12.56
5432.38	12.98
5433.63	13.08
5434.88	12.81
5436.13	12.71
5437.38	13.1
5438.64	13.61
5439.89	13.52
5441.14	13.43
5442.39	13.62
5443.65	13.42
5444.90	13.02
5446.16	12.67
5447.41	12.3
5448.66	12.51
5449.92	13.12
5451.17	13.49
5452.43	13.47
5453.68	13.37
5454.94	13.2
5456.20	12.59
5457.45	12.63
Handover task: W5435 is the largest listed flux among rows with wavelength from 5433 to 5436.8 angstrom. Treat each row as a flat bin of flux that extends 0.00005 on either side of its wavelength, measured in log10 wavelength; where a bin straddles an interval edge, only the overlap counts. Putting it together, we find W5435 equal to 13.08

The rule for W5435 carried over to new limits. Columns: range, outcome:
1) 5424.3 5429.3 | 13.37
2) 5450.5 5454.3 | 13.49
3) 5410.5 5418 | 13.24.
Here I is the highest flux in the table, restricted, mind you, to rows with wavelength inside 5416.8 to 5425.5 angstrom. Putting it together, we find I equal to 13.35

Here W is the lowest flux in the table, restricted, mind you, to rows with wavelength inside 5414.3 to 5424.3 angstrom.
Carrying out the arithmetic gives 12.98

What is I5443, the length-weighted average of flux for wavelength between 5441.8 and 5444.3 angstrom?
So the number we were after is 13.5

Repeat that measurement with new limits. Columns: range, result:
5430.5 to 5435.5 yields 12.9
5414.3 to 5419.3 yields 13.2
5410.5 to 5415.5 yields 12.8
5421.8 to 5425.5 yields 13.1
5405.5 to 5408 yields 12.3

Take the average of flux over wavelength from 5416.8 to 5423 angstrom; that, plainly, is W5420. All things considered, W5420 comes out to 13.2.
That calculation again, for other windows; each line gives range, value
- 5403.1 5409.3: 12.6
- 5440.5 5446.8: 13.2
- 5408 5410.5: 12.8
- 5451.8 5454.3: 13.4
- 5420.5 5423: 13.1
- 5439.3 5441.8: 13.5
